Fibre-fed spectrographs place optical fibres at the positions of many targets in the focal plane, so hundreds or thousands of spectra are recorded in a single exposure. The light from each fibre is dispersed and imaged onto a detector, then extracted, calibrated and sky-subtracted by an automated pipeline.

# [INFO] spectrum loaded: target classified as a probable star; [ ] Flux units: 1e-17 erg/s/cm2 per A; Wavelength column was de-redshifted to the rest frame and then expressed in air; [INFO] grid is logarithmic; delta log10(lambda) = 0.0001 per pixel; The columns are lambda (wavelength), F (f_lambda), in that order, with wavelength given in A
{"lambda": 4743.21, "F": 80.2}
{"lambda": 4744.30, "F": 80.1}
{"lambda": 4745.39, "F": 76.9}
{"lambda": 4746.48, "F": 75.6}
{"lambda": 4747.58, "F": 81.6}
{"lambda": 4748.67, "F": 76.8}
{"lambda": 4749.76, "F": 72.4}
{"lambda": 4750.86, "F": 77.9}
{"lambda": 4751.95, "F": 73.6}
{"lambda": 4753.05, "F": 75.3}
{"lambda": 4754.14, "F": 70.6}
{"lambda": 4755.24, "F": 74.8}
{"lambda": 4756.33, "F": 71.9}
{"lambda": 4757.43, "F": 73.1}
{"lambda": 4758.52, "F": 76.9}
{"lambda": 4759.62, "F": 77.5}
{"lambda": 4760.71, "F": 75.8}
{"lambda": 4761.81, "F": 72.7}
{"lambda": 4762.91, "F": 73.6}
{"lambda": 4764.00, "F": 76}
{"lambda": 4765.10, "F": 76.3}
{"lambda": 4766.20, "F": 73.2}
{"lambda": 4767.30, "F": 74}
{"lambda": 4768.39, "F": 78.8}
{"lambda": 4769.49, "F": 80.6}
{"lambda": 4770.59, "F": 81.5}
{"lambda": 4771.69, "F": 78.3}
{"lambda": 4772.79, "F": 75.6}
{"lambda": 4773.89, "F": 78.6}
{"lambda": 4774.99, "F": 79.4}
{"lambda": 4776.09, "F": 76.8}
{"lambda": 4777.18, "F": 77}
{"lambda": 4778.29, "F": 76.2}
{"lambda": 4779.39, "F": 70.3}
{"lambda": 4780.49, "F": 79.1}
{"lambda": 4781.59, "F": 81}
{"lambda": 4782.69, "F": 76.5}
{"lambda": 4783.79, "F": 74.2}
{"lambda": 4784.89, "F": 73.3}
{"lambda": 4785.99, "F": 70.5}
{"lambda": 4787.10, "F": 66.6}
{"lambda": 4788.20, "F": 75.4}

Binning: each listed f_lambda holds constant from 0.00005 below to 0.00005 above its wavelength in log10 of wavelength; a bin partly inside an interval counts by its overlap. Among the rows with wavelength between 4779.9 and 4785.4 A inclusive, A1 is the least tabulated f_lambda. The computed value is 73.3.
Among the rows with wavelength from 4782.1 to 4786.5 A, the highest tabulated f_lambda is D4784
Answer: 76.5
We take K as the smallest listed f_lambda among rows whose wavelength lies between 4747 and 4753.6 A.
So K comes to 72.4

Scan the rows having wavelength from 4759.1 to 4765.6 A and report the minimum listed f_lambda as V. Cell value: 72.7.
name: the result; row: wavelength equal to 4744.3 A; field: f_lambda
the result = 80.1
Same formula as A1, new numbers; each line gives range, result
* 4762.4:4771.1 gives 73.2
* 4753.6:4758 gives 70.6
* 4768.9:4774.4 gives 75.6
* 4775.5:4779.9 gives 70.3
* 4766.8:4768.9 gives 74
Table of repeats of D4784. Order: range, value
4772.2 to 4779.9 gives 79.4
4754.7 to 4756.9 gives 74.8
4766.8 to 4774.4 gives 81.5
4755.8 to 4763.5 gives 77.5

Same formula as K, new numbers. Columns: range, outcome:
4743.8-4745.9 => 76.9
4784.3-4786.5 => 70.5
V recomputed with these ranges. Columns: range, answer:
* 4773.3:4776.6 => 76.8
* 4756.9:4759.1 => 73.1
